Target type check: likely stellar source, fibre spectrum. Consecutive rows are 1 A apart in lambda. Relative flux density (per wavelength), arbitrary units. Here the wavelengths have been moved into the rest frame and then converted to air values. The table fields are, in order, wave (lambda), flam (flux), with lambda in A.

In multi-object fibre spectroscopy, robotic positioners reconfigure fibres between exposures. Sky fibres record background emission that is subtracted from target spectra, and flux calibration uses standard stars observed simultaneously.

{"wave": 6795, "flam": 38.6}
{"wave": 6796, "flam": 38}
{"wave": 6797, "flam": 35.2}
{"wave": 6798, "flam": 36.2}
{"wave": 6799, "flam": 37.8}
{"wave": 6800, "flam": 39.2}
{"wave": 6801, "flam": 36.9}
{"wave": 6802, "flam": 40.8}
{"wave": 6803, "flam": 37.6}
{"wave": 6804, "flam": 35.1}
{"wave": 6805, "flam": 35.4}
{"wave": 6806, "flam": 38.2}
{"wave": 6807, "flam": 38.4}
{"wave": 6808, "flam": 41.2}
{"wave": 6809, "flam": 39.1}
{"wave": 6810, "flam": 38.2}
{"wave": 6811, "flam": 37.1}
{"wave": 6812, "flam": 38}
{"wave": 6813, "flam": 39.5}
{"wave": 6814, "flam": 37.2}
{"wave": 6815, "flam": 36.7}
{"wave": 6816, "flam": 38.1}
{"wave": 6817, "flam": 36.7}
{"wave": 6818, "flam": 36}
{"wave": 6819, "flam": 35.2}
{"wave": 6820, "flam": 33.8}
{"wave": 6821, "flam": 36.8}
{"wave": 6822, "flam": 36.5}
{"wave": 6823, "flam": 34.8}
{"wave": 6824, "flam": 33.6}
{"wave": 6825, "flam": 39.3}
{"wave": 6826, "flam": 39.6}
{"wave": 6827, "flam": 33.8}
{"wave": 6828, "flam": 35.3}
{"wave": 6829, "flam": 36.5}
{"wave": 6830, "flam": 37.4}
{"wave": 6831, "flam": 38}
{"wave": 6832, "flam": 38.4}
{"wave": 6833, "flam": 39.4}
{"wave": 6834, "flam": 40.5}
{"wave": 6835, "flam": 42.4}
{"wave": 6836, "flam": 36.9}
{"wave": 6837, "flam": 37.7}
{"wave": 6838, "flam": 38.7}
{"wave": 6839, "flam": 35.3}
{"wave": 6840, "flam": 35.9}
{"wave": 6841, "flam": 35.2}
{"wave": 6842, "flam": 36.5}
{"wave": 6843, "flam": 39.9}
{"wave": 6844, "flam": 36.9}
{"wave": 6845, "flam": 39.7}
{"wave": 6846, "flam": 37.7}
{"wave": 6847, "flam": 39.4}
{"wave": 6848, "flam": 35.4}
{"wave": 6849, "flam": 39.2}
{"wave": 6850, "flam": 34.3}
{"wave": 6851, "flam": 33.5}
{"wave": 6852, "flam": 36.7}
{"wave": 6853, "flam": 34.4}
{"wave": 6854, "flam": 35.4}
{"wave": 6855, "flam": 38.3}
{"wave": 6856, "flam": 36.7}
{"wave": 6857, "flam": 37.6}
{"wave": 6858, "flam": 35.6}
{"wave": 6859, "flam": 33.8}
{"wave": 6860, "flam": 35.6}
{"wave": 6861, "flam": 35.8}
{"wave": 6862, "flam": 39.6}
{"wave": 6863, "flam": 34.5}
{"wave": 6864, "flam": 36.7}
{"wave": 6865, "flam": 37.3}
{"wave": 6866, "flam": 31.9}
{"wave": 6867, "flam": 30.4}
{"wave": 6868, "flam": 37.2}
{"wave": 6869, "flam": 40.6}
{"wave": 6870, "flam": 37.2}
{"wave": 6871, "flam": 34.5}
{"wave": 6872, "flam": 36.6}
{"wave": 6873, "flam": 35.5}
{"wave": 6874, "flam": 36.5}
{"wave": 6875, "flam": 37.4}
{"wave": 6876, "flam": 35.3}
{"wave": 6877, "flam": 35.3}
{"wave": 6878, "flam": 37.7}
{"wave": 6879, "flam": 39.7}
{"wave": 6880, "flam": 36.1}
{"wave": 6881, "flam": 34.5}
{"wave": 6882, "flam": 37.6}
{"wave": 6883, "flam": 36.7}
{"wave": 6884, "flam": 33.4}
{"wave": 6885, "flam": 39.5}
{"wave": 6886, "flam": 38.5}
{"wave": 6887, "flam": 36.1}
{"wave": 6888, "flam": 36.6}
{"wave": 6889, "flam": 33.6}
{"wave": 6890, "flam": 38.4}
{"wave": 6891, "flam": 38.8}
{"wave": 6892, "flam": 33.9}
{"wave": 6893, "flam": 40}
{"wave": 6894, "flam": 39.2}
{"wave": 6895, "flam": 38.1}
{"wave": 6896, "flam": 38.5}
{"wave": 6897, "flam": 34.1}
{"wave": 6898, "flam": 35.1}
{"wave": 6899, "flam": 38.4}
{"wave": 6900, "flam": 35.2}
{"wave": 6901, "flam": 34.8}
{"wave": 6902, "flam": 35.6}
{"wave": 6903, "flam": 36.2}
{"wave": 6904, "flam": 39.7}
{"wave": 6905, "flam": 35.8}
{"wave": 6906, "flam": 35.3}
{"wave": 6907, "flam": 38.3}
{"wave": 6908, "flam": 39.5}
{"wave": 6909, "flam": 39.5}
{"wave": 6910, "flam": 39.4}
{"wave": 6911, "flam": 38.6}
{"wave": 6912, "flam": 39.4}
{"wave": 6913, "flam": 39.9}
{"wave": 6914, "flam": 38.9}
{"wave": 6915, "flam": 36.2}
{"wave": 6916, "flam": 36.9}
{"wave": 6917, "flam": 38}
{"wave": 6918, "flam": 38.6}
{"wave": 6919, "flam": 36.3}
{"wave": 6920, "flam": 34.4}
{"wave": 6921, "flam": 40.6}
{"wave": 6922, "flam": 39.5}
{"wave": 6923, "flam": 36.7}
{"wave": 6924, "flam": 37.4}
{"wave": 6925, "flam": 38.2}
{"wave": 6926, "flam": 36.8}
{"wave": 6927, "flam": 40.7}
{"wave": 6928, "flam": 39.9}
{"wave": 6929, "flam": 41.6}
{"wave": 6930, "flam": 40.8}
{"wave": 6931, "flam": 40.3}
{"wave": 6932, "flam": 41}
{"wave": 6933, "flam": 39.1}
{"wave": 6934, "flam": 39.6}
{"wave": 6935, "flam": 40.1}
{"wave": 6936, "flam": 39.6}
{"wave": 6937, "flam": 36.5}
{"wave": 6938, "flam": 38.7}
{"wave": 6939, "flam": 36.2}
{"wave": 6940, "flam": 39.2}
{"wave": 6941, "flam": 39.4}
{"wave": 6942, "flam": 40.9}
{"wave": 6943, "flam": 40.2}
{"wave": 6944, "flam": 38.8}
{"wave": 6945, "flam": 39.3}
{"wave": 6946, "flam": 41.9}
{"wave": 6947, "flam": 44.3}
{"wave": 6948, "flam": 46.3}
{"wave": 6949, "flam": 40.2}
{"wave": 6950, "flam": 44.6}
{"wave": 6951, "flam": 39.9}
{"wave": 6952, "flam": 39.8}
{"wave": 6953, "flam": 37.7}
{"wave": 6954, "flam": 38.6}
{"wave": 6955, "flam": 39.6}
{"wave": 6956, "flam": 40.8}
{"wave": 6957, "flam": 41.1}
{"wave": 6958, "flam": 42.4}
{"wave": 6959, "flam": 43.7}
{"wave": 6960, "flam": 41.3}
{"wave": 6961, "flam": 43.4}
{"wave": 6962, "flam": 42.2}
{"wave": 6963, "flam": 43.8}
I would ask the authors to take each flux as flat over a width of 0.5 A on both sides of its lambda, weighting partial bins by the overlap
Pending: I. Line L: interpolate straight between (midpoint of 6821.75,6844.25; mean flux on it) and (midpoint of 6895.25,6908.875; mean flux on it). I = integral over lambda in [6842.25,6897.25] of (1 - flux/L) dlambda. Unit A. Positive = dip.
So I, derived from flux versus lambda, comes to 0.6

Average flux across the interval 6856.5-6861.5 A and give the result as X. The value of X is 35.7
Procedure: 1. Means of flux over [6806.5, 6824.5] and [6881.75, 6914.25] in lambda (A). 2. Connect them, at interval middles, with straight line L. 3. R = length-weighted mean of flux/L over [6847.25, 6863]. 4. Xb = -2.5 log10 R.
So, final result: 0.03 mag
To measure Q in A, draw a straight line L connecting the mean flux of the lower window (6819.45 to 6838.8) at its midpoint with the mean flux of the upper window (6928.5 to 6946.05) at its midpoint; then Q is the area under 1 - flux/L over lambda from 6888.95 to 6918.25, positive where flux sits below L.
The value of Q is 1.0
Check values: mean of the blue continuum 37.3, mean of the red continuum 39.6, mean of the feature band 37.5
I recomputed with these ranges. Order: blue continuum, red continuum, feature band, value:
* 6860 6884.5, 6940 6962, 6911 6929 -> 0.4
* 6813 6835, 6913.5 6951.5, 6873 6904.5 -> 1.4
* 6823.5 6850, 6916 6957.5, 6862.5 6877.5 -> 1.0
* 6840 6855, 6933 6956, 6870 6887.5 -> 0.6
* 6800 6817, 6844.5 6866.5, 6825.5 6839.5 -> -0.3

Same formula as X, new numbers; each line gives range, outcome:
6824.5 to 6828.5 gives 37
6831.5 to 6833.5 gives 38.9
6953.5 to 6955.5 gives 39.1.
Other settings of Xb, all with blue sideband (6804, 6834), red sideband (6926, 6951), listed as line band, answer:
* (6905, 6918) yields 0.04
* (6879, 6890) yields 0.07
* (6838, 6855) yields 0.04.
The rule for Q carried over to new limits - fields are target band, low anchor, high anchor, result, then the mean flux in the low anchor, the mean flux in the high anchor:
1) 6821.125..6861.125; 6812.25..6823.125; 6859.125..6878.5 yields -0.68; 36.6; 36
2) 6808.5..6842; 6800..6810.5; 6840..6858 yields 0.30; 38.1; 36.8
